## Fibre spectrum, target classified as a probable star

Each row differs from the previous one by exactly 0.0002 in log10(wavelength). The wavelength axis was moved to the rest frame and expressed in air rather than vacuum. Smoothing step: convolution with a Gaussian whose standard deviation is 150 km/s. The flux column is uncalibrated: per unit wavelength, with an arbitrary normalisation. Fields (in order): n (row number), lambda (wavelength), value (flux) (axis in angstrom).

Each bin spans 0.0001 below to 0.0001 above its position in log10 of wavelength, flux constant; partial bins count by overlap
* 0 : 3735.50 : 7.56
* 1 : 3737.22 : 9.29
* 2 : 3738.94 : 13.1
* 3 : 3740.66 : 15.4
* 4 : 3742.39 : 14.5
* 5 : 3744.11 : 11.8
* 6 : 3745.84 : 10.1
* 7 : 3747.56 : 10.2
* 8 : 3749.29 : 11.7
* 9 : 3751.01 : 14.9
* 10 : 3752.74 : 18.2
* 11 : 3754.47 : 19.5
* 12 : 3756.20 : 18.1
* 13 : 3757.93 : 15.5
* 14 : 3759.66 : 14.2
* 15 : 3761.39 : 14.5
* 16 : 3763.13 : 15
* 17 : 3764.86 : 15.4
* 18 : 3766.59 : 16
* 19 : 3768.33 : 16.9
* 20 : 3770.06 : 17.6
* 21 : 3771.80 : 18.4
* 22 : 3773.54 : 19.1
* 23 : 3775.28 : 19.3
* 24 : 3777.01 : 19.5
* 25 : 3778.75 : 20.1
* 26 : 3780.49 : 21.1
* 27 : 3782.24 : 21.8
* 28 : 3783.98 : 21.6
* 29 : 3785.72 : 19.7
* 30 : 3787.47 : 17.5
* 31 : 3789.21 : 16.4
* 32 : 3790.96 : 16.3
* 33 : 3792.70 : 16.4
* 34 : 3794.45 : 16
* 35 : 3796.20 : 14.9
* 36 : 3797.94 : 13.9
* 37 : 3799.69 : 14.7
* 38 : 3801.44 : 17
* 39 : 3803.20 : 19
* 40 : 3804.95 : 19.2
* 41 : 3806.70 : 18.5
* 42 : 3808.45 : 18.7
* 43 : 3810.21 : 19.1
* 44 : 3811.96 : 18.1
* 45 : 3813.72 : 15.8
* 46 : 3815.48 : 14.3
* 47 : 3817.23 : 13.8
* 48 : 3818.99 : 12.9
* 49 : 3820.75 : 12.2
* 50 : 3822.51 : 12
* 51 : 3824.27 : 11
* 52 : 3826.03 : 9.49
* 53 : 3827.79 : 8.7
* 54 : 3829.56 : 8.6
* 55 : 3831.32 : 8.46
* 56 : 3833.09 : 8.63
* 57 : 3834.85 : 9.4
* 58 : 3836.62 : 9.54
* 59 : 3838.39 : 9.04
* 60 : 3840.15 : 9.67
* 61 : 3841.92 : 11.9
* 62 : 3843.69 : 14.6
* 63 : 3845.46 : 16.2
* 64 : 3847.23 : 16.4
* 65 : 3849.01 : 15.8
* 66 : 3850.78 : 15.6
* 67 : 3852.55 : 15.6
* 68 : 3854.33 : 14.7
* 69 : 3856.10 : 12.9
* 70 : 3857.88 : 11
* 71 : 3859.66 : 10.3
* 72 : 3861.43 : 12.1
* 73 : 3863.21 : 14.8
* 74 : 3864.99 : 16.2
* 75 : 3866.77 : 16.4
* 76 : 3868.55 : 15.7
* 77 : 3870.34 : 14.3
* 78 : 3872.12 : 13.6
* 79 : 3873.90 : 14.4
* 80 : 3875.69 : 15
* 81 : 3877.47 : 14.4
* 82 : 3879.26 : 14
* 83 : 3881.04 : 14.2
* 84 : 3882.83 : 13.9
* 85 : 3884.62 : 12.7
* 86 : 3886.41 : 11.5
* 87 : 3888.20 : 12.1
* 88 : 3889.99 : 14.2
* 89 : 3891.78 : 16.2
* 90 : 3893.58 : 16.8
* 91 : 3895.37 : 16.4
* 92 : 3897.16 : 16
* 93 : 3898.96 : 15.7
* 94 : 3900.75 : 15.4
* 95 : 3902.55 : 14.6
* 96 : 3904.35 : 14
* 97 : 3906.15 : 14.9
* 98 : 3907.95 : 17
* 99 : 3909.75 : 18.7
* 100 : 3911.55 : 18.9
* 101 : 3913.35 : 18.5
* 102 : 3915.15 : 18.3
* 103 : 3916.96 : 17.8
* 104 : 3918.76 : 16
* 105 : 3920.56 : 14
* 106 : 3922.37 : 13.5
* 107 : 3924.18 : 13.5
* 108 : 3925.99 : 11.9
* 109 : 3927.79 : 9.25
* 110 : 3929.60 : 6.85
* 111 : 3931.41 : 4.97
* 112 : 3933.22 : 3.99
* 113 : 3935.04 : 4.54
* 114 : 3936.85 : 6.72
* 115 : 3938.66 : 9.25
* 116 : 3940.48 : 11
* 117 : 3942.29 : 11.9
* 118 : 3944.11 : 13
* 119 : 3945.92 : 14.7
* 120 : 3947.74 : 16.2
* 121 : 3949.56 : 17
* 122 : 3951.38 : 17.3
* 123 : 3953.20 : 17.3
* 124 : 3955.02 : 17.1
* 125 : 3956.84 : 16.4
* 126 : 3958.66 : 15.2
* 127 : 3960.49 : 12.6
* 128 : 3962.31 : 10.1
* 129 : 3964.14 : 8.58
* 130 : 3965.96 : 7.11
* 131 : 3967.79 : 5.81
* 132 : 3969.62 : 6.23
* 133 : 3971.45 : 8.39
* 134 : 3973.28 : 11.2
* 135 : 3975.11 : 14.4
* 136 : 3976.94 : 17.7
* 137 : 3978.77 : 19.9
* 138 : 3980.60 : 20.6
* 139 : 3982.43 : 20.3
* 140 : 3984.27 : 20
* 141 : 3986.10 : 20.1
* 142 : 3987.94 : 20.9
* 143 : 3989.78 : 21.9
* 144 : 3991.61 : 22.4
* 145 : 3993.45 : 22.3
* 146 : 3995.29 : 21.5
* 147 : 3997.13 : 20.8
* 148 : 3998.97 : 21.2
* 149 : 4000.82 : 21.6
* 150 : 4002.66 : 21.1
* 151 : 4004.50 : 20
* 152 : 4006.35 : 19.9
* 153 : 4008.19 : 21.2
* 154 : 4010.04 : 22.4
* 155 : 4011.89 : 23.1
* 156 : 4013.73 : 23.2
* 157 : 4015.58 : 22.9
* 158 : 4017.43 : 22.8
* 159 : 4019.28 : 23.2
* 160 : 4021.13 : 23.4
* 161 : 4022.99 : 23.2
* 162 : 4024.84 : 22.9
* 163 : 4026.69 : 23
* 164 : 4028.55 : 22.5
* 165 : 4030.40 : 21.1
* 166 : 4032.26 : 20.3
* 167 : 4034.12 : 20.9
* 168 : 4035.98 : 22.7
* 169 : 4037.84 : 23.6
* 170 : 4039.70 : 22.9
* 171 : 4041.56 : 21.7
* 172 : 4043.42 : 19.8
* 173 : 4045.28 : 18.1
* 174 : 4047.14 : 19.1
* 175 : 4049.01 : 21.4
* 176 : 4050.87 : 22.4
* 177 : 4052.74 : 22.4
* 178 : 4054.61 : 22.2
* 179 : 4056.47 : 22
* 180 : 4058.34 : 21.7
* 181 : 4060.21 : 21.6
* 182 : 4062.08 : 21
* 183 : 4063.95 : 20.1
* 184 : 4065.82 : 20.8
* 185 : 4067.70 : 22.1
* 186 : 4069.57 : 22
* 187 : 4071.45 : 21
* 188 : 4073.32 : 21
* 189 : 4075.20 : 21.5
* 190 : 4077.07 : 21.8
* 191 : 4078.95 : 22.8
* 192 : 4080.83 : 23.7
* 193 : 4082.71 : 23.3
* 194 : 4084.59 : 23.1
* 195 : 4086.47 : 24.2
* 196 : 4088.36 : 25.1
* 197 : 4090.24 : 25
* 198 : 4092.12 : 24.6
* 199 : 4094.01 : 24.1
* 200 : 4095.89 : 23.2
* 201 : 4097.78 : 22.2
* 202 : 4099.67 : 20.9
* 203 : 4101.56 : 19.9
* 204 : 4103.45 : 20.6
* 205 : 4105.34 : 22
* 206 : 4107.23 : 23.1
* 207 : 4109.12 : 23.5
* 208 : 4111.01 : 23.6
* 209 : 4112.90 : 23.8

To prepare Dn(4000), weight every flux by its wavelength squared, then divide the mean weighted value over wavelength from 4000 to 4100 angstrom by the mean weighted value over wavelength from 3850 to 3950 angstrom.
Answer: 1.7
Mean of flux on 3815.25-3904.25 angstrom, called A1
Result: 13.3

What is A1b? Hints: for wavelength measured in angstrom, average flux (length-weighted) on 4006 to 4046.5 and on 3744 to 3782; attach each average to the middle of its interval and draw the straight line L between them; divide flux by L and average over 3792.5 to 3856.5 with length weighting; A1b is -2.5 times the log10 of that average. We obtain 0.27 mag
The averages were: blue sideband 16.4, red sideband 22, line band 13.8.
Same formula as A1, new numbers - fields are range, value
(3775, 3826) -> 16.8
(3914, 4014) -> 15.3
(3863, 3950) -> 13.7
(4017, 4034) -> 22.4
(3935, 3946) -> 10.3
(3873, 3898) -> 14.4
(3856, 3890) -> 13.7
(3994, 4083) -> 21.8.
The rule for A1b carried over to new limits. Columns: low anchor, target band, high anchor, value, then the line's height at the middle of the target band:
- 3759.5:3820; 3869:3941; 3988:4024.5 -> 0.41 mag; 19.8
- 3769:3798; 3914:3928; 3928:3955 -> -0.20 mag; 12.1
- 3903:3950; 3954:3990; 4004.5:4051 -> 0.17 mag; 16.9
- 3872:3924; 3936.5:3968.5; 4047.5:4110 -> 0.33 mag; 17.4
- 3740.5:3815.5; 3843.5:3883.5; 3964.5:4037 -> 0.23 mag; 17.8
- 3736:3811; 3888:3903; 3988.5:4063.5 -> 0.23 mag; 19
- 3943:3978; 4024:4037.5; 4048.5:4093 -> -0.16 mag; 19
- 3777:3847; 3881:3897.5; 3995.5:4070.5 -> 0.20 mag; 17.2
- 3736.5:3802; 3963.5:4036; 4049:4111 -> 0.08 mag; 20.8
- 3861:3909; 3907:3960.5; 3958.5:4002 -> 0.16 mag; 15.6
